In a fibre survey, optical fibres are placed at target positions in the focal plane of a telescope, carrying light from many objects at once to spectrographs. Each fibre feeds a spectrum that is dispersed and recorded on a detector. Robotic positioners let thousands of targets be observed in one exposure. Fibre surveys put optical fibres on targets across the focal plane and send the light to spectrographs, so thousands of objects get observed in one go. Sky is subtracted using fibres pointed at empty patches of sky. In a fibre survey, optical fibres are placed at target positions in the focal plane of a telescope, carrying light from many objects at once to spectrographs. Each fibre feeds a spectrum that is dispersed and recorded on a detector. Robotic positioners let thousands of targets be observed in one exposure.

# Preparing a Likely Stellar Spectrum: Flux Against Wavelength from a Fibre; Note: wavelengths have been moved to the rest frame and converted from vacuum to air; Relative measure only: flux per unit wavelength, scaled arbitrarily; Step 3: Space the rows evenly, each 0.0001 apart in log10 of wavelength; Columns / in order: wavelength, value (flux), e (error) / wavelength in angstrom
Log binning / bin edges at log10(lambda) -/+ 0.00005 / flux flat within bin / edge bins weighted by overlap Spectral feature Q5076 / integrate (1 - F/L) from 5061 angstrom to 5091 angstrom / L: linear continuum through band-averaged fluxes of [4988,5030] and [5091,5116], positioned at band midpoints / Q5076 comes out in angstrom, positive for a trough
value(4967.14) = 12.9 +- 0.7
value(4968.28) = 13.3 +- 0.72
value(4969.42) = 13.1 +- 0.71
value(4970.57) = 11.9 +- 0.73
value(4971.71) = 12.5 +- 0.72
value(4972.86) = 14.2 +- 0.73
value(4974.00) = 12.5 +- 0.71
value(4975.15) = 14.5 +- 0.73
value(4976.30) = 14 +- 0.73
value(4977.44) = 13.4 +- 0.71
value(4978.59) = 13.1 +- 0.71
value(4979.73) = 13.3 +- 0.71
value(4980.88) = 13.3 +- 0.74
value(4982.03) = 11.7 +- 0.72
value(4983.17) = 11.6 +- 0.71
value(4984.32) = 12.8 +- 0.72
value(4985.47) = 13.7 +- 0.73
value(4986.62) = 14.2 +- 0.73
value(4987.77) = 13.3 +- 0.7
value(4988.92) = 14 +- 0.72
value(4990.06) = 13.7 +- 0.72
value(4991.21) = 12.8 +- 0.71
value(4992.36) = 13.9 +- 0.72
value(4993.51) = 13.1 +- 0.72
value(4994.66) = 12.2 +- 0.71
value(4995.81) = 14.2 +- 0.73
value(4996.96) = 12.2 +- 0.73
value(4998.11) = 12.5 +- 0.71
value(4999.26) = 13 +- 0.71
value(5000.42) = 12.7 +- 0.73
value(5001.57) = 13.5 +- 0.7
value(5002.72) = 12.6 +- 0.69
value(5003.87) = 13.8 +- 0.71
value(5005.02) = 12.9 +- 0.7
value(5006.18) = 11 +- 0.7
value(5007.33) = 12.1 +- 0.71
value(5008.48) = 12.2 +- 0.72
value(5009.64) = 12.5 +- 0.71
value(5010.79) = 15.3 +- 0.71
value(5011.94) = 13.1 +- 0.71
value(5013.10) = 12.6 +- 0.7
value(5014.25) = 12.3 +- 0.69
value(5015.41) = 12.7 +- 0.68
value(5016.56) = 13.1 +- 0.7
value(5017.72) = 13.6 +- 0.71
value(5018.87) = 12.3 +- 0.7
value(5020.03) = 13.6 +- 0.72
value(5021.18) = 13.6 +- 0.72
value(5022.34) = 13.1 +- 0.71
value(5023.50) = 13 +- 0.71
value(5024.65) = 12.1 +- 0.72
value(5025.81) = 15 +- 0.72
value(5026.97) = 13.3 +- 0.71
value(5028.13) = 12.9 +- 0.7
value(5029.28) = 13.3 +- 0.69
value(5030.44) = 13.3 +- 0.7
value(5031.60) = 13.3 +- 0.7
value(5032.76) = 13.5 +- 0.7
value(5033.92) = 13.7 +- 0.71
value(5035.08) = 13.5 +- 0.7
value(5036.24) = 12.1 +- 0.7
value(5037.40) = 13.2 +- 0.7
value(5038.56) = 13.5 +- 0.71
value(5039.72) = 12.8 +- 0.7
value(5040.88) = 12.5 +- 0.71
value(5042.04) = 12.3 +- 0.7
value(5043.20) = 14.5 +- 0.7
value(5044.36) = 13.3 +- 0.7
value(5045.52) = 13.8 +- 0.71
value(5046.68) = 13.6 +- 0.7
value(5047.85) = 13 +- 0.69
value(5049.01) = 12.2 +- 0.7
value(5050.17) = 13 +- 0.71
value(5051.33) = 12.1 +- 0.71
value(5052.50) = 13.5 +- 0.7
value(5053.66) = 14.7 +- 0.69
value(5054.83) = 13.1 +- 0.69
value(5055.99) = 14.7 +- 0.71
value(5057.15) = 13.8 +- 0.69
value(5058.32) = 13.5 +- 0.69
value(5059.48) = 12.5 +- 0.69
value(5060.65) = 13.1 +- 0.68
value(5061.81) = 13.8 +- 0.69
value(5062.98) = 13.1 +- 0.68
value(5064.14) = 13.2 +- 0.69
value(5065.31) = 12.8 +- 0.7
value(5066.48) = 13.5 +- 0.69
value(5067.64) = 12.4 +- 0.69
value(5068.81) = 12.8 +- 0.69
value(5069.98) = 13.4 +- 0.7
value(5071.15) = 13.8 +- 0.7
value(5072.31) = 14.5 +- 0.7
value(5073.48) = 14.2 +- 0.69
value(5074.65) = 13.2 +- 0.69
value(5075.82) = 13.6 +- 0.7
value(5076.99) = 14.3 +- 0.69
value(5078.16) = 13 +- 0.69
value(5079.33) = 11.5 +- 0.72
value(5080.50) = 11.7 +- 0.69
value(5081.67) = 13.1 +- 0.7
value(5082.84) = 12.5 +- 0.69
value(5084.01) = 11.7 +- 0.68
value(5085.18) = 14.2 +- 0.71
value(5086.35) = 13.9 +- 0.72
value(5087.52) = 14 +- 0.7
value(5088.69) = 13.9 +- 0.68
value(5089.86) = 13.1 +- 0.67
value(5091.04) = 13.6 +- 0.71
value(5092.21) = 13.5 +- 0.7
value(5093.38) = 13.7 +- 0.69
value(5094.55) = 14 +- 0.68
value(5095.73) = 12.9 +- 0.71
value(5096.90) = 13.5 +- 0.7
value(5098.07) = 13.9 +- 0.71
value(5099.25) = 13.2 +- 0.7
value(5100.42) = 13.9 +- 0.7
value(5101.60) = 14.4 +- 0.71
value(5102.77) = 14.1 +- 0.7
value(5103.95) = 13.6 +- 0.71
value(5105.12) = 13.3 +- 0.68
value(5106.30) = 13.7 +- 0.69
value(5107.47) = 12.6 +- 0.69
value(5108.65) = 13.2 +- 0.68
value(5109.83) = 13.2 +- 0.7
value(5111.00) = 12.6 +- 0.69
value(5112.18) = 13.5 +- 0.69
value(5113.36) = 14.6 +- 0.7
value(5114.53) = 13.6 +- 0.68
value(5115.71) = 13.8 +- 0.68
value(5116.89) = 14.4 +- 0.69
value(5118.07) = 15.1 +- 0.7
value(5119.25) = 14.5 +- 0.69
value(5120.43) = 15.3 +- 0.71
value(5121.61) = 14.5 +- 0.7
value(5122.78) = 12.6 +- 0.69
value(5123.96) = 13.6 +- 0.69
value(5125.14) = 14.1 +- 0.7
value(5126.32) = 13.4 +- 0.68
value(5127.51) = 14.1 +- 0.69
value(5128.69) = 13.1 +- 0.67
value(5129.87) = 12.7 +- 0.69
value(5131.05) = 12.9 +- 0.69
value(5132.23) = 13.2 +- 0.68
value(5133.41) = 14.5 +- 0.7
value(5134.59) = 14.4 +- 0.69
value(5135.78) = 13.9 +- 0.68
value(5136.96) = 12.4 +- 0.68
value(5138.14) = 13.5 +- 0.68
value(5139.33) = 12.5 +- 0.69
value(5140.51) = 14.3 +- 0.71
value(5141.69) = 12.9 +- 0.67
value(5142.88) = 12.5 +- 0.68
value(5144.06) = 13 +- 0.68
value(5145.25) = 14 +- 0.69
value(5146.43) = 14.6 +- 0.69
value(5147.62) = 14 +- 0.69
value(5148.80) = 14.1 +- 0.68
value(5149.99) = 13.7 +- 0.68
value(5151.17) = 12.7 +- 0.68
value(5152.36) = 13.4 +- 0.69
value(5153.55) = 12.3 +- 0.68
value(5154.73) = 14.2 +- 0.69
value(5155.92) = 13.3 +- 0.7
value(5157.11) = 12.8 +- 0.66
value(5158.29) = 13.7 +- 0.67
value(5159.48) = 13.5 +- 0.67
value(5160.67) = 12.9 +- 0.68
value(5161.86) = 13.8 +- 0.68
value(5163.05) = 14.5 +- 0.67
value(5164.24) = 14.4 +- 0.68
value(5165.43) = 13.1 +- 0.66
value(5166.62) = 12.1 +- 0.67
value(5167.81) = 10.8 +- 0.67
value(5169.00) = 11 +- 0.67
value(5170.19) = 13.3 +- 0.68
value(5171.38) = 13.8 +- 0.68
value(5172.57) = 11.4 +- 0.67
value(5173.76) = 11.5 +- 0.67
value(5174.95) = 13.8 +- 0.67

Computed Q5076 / 0.4 angstrom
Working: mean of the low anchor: 13.1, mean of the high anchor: 13.6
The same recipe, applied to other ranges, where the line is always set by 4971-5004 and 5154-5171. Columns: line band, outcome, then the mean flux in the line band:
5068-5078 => -0.40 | 13.7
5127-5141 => -0.36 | 13.5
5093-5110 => -0.55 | 13.5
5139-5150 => -0.39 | 13.6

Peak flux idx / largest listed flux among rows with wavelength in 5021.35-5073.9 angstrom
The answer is 15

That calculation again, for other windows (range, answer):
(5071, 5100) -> 14.5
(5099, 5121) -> 15.3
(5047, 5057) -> 14.7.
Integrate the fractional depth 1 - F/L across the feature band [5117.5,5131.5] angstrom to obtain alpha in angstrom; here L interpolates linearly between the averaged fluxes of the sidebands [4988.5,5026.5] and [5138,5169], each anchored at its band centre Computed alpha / -0.6 angstrom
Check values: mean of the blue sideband 13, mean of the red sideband 13.3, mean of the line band 13.8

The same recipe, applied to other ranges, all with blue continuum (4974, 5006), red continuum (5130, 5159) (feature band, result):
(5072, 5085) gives 0.27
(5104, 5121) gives -0.54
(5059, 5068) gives 0.14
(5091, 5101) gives -0.17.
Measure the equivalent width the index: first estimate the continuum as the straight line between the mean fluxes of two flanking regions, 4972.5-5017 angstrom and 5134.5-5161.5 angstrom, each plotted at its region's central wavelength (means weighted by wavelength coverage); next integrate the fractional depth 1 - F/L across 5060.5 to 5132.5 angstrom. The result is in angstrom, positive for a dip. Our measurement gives -1.1 angstrom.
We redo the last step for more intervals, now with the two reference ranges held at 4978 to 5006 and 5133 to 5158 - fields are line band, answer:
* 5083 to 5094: -0.1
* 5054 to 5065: -0.2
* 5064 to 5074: -0.1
